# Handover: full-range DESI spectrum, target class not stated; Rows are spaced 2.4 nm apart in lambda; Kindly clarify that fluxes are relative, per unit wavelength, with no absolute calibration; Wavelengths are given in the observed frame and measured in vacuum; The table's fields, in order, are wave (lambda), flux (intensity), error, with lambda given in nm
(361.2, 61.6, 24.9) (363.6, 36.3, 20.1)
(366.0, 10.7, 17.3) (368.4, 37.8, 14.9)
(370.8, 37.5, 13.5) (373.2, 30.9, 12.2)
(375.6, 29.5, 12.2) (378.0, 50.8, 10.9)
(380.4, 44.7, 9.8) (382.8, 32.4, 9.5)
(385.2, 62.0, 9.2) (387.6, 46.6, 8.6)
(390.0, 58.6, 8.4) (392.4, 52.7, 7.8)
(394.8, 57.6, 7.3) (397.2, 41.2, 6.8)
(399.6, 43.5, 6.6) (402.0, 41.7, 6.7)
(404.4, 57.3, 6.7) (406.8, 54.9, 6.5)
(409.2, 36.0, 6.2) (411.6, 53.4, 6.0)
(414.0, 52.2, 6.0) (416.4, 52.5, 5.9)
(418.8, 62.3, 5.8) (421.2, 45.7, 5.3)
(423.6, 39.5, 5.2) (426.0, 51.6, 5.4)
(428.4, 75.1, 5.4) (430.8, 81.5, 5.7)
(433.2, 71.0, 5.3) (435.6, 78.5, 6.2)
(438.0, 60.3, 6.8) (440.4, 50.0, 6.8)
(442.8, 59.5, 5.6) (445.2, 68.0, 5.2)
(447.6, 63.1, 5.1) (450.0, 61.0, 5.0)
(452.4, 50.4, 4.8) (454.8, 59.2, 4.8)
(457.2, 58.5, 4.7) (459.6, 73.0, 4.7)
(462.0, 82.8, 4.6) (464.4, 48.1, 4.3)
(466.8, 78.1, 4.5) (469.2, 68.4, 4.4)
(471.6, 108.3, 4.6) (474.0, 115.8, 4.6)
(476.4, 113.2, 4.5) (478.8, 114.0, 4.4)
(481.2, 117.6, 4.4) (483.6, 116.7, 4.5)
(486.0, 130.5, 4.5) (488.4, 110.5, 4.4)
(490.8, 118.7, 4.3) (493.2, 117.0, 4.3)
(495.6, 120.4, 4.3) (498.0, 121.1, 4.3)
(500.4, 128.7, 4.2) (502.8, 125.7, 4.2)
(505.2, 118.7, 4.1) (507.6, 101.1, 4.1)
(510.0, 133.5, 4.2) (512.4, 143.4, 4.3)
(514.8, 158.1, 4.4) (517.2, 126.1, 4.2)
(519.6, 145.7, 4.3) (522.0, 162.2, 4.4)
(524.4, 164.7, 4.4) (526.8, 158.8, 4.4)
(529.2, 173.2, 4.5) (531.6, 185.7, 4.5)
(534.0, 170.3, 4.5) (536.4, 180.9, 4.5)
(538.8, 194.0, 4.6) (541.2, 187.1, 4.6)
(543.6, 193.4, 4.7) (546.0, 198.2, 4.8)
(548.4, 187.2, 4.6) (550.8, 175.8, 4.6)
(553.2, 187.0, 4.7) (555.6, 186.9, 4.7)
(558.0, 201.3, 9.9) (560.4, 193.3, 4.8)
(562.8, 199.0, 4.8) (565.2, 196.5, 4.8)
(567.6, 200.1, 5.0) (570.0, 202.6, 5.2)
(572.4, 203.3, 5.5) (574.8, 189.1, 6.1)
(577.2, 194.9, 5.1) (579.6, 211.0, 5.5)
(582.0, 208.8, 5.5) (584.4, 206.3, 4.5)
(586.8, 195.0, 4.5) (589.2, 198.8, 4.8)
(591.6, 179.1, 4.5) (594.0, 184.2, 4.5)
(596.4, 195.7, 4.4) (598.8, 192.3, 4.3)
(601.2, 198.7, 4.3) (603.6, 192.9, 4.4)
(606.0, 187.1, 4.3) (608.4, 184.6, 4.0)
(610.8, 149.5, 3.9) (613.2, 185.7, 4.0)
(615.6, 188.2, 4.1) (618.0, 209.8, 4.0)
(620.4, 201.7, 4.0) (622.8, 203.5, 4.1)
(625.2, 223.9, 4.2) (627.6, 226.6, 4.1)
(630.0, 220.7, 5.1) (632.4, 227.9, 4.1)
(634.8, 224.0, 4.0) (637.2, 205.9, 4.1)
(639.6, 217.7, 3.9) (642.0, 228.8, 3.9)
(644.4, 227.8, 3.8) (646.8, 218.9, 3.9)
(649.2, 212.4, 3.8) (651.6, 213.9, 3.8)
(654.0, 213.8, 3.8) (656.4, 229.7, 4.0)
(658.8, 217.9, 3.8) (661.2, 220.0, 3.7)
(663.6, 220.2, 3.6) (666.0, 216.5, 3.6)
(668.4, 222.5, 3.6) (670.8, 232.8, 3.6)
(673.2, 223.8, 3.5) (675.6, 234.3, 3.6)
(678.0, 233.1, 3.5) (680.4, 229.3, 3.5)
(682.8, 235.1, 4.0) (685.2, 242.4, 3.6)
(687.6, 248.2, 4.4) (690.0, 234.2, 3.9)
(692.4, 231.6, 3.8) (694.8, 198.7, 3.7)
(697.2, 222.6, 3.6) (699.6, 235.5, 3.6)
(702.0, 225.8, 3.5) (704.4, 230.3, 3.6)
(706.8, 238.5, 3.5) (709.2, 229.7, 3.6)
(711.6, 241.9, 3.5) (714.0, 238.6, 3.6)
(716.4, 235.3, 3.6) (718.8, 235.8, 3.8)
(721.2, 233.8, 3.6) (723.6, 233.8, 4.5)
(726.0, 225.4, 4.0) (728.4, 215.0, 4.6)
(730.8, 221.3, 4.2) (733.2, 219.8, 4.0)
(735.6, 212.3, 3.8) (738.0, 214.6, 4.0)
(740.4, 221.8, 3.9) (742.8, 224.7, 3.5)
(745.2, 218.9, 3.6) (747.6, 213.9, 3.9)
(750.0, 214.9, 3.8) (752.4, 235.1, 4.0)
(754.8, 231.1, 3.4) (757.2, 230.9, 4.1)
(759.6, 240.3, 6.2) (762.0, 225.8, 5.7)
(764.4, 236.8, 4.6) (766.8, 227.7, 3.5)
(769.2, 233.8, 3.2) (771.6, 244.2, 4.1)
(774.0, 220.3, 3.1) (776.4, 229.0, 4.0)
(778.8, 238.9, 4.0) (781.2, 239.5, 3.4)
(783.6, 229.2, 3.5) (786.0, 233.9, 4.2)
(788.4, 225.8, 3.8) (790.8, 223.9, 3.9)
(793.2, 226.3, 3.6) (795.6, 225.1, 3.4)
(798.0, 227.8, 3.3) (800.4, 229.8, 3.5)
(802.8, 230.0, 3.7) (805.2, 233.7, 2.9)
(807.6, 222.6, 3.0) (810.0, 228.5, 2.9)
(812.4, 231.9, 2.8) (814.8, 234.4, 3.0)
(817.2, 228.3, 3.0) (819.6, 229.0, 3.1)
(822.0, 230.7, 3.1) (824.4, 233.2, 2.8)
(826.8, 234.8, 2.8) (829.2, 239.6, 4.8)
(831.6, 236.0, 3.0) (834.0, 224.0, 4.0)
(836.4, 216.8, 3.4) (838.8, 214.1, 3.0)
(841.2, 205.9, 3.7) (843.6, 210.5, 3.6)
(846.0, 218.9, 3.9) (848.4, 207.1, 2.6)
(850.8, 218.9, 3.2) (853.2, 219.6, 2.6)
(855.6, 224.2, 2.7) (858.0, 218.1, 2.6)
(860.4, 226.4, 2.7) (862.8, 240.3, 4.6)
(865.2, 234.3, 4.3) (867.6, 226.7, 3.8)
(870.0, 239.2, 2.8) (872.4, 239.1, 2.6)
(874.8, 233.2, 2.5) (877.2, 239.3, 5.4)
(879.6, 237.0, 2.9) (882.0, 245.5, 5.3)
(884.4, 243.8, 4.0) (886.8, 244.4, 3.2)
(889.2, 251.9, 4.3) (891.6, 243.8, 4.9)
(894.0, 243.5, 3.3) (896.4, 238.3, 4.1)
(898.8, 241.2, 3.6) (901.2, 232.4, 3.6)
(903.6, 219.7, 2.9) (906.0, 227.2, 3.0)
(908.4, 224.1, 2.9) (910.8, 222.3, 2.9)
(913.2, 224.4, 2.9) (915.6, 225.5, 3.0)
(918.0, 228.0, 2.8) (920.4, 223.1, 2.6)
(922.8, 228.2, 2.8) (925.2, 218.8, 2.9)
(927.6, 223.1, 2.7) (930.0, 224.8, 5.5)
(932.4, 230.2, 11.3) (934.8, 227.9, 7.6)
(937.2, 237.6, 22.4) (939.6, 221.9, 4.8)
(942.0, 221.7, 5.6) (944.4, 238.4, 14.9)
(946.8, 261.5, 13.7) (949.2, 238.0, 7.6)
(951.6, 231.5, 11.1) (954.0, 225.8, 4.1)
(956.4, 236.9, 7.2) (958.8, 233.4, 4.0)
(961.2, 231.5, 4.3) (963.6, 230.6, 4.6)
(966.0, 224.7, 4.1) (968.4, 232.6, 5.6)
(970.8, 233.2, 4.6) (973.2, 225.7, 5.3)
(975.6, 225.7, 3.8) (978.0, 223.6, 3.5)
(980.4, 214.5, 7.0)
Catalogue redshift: 0.180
